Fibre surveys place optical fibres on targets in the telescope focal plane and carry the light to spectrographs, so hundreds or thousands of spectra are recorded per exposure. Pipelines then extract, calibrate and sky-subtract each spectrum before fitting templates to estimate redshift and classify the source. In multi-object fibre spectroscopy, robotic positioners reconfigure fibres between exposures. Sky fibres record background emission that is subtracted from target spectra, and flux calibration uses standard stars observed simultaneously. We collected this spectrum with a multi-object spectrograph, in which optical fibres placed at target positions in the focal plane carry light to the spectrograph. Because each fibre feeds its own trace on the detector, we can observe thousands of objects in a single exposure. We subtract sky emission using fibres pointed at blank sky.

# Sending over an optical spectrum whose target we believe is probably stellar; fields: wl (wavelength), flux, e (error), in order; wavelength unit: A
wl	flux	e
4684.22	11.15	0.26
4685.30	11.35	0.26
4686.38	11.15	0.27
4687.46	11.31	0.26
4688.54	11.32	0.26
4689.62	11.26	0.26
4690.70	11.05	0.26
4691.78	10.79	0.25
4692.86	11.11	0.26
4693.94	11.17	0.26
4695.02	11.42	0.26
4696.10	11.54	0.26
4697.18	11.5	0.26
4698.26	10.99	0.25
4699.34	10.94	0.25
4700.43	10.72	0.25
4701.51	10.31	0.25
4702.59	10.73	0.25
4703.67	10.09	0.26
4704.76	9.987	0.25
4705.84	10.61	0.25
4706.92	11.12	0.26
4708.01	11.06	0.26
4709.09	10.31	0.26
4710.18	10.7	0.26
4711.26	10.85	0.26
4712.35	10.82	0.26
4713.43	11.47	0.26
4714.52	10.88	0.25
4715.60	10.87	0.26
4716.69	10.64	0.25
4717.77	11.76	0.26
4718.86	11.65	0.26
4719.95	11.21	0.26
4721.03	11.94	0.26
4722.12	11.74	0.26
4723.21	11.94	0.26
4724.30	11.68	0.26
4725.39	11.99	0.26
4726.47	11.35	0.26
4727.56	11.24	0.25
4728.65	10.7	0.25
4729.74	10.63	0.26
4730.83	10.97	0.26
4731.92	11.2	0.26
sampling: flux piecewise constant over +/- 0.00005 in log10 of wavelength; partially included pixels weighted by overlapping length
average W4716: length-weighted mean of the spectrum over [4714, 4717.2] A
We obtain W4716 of 10.8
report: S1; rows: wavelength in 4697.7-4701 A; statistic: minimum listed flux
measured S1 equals 10.72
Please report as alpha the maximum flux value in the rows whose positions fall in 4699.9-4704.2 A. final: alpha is 10.73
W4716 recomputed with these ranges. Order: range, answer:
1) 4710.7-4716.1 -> 11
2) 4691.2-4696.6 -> 11.2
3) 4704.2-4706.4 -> 10.3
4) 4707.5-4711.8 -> 10.7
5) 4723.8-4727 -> 11.7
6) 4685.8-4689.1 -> 11.3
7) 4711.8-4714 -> 11.1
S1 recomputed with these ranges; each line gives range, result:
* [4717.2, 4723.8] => 11.21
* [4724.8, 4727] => 11.35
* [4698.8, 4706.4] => 9.987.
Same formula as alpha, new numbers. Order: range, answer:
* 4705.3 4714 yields 11.47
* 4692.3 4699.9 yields 11.54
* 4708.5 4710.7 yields 10.7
